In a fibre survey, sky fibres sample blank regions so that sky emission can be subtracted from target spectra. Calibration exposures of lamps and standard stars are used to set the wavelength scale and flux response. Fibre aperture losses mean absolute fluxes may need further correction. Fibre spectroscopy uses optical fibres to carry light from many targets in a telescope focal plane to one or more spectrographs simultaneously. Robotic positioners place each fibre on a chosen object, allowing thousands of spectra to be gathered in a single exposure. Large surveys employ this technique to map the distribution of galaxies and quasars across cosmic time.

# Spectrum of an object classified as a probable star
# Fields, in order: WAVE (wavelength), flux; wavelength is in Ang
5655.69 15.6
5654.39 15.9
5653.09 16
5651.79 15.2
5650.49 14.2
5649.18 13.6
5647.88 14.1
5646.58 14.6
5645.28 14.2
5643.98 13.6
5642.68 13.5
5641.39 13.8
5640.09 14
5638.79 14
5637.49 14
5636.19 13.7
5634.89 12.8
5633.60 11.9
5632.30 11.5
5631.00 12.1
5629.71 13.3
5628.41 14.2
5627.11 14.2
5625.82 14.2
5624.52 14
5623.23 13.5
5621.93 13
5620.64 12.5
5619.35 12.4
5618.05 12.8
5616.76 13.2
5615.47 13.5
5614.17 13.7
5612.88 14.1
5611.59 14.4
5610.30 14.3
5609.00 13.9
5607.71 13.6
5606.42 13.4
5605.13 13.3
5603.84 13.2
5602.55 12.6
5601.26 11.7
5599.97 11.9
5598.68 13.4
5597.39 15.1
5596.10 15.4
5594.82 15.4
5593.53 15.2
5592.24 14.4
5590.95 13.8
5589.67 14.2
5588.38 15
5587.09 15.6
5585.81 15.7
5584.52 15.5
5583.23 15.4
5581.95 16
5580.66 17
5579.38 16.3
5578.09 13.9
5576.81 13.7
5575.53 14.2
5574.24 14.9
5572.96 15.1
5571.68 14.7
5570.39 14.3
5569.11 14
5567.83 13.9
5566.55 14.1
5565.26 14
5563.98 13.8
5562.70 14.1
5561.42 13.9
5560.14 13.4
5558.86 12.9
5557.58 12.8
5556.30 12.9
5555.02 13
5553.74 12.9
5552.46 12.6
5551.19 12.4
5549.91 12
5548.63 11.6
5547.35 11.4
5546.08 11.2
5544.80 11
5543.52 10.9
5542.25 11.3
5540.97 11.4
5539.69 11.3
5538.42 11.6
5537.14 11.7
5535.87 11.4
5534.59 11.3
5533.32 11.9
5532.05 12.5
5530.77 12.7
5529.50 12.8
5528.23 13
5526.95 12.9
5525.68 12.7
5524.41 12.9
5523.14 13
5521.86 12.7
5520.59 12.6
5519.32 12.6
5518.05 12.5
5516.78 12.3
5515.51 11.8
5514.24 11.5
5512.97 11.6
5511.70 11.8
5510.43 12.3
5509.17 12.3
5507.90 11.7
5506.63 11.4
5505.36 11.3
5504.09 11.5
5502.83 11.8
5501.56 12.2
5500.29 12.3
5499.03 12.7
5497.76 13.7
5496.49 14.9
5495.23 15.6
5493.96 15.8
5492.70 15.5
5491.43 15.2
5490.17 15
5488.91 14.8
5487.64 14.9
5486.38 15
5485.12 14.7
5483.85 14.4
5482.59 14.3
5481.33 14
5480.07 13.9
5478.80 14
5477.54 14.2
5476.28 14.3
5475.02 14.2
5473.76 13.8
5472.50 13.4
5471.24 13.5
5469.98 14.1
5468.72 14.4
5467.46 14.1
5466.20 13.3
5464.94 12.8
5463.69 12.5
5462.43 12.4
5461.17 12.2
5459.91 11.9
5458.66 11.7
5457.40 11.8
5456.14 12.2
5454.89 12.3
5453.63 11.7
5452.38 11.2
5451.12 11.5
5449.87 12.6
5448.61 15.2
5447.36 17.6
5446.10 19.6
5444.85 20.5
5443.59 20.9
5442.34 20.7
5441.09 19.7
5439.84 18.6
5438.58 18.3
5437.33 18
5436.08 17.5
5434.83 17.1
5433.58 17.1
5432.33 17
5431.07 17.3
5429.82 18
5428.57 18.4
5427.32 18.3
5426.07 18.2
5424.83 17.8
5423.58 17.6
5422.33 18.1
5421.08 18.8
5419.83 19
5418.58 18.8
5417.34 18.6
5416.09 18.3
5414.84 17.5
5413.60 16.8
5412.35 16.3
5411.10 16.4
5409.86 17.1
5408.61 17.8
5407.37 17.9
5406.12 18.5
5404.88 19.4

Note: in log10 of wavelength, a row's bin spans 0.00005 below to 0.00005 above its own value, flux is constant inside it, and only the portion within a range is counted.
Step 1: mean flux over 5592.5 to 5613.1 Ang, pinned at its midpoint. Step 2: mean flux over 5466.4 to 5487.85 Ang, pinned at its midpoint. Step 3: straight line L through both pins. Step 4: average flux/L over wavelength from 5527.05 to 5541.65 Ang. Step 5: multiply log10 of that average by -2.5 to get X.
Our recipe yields 0.17 mag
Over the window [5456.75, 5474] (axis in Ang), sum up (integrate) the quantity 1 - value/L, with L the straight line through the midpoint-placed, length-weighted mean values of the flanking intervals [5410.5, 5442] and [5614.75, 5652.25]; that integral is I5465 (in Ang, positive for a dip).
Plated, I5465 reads 4.1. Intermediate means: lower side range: 17.9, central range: 13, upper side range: 13.5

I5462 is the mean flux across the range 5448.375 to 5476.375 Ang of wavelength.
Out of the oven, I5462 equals 12.9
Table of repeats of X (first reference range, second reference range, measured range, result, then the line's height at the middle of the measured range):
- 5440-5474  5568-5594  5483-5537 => 0.130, 14.6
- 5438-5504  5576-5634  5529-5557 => 0.190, 14.2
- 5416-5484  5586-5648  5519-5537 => 0.180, 14.7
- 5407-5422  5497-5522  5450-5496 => 0.044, 14.3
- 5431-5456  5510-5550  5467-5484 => 0.065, 14.9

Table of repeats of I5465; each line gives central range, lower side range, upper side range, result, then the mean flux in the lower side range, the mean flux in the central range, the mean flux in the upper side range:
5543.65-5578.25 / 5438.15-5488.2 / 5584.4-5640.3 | 1.8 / 14.5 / 13.2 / 13.7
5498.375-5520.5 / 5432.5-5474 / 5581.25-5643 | 3.9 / 15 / 12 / 13.8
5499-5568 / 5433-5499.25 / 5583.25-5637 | 9.6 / 14.8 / 12.3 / 13.7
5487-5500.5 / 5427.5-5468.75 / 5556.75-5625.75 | 0.4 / 15.5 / 14.7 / 14.1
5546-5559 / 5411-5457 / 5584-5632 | 2.2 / 17.1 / 12.4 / 13.8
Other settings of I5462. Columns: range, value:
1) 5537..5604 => 13.6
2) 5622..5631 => 13.7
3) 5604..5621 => 13.5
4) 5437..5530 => 13.9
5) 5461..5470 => 13.2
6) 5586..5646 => 13.7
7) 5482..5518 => 13.3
